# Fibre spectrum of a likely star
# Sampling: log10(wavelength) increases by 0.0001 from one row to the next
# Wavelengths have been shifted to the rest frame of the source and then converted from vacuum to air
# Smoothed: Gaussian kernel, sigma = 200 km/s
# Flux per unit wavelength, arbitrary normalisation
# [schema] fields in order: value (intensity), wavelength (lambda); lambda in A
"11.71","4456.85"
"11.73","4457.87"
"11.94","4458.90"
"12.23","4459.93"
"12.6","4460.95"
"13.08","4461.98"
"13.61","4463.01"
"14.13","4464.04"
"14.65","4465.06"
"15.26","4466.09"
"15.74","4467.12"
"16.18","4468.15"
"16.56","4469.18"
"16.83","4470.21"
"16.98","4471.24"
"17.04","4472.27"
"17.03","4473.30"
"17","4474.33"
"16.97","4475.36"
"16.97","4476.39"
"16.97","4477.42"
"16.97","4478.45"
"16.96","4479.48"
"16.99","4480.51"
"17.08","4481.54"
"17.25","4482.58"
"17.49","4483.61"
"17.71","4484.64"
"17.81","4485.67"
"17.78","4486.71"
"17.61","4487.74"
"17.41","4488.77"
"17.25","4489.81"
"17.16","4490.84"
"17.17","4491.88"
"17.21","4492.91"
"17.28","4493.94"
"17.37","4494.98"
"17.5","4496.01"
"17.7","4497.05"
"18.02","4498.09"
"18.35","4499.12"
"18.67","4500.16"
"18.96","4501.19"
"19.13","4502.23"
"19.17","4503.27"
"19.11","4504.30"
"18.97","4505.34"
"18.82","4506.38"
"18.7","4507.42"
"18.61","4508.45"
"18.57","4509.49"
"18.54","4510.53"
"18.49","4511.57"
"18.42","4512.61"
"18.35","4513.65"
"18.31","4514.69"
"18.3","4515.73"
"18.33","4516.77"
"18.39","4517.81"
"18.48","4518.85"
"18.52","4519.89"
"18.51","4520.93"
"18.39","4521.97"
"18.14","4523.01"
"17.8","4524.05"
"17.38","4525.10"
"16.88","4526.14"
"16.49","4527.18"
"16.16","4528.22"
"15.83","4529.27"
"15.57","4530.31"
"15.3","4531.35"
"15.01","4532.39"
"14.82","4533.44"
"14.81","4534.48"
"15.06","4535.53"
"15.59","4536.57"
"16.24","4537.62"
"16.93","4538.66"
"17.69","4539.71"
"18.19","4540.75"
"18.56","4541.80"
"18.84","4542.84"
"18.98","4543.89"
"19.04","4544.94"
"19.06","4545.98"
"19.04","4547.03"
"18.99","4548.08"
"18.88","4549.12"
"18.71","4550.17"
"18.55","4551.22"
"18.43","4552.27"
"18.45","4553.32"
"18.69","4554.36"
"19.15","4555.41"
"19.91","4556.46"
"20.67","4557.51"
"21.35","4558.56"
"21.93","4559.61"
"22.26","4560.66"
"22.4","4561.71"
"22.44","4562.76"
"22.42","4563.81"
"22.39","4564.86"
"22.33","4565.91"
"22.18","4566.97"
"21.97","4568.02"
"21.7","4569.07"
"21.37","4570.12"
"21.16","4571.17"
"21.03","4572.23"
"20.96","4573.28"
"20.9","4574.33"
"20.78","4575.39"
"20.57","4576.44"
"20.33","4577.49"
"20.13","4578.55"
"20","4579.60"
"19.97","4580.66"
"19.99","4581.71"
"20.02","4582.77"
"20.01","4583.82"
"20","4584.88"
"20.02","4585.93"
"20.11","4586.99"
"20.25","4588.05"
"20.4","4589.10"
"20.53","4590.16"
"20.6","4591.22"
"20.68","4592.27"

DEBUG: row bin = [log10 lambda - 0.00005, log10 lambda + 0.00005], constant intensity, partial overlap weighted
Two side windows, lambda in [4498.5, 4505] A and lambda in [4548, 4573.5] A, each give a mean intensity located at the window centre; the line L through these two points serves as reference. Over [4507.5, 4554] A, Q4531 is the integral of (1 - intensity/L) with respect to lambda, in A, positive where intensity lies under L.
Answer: 5.0 A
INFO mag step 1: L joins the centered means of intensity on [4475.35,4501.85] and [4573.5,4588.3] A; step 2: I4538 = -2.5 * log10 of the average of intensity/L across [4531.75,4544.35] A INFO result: 0.139 mag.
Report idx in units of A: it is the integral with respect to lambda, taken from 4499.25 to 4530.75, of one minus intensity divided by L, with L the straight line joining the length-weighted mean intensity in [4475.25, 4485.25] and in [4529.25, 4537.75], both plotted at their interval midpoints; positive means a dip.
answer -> -4.33 A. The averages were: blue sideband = 17.2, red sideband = 15.3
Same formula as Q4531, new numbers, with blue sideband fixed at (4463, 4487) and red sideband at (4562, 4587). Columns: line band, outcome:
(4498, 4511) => -0.6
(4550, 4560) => 0.3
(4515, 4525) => 0.2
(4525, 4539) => 2.4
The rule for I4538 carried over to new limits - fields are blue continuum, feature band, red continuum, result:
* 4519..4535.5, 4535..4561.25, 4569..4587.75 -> -0.03 mag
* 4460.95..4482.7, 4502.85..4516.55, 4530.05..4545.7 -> -0.13 mag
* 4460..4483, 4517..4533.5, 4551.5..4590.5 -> 0.09 mag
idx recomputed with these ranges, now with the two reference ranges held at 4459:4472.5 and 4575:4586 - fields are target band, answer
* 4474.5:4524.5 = -4.74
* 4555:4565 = -1.17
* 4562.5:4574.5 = -1.30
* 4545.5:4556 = 0.00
